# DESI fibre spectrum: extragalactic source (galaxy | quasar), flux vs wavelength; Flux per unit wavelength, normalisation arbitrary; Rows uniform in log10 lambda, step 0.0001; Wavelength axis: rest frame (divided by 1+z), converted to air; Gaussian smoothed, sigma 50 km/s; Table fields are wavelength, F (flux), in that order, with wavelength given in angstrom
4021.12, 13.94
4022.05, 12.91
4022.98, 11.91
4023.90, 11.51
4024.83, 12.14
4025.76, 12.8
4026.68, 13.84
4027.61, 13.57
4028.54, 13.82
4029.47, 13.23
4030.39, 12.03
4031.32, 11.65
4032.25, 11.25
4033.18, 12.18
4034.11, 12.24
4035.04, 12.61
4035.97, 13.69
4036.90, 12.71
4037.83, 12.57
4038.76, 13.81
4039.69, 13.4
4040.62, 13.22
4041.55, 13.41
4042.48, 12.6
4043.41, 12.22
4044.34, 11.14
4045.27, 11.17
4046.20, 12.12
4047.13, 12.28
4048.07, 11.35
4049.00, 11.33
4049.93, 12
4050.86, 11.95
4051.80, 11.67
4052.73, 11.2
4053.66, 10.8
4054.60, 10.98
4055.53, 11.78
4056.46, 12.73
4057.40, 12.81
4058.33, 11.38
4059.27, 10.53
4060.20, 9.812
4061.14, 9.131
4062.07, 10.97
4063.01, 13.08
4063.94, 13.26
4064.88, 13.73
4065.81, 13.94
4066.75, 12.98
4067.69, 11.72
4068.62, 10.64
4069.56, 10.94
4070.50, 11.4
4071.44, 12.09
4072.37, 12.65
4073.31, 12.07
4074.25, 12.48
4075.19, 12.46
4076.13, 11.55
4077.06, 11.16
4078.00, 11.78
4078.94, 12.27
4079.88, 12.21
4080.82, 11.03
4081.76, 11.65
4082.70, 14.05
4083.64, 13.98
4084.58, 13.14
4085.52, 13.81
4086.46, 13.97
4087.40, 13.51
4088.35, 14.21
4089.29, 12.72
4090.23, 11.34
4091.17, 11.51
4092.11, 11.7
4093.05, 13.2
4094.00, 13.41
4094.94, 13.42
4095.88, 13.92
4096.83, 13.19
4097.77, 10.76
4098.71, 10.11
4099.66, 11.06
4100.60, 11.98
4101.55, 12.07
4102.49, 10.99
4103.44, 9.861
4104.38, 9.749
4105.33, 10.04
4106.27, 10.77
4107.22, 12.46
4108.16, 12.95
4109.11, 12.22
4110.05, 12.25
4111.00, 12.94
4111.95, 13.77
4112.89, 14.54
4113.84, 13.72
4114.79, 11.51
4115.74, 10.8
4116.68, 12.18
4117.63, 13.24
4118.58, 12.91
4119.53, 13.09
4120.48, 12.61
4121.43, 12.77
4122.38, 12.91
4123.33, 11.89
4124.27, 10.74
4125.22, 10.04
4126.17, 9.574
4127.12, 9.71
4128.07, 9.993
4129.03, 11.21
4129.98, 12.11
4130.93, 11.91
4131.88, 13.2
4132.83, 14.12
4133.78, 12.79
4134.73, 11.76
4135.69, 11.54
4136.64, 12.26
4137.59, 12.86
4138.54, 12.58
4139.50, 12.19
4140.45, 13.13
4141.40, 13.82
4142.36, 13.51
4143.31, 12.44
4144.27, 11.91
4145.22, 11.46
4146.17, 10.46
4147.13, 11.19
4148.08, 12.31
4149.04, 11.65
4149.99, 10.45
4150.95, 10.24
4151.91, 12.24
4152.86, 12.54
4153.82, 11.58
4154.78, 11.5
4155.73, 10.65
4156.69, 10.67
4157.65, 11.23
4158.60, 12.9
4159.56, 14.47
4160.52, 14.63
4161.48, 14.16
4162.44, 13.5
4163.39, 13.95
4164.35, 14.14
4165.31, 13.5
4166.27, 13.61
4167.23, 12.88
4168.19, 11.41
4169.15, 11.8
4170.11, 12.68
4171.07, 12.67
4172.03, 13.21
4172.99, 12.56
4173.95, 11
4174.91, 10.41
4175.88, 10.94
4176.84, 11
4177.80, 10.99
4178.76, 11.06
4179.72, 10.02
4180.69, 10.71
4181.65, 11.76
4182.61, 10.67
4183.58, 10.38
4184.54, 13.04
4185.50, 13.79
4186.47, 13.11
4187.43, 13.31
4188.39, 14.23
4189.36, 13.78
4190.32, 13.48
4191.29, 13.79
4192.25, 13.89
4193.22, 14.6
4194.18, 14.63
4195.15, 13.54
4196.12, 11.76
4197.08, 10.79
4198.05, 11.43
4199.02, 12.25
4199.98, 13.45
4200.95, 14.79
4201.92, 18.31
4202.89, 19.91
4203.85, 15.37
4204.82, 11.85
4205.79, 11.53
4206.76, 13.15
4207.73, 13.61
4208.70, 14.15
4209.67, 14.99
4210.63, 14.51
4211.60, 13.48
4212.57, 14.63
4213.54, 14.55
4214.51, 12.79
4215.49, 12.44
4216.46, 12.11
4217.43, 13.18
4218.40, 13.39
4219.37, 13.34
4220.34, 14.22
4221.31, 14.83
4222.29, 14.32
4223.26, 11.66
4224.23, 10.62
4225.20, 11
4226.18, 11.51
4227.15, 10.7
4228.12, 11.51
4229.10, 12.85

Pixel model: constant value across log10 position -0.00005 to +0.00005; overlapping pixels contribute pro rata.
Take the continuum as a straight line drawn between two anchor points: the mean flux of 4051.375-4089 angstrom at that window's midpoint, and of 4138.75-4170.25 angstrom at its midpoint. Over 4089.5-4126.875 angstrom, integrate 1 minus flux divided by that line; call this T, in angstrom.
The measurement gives 0.78 angstrom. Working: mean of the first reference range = 12.1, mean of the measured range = 12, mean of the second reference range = 12.4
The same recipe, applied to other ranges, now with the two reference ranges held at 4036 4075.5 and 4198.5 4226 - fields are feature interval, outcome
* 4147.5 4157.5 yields 1.3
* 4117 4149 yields 2.0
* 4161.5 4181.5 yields 1.7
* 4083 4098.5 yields -0.7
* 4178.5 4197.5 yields 1.1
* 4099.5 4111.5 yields 1.0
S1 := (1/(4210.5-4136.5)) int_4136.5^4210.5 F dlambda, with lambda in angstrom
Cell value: 12.7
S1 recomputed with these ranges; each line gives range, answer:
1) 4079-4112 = 12.3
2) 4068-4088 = 12.3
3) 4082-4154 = 12.2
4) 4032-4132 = 12.1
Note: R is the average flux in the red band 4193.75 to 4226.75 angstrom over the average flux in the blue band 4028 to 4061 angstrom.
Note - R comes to 1.1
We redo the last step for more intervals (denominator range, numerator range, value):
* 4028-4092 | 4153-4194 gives 1.02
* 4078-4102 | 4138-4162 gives 0.97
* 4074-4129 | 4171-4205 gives 1.06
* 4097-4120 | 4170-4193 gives 1.02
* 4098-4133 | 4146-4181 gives 1.02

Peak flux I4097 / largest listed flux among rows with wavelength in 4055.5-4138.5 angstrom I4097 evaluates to 14.54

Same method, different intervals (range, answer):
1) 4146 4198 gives 14.63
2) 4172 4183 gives 13.21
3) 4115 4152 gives 14.12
